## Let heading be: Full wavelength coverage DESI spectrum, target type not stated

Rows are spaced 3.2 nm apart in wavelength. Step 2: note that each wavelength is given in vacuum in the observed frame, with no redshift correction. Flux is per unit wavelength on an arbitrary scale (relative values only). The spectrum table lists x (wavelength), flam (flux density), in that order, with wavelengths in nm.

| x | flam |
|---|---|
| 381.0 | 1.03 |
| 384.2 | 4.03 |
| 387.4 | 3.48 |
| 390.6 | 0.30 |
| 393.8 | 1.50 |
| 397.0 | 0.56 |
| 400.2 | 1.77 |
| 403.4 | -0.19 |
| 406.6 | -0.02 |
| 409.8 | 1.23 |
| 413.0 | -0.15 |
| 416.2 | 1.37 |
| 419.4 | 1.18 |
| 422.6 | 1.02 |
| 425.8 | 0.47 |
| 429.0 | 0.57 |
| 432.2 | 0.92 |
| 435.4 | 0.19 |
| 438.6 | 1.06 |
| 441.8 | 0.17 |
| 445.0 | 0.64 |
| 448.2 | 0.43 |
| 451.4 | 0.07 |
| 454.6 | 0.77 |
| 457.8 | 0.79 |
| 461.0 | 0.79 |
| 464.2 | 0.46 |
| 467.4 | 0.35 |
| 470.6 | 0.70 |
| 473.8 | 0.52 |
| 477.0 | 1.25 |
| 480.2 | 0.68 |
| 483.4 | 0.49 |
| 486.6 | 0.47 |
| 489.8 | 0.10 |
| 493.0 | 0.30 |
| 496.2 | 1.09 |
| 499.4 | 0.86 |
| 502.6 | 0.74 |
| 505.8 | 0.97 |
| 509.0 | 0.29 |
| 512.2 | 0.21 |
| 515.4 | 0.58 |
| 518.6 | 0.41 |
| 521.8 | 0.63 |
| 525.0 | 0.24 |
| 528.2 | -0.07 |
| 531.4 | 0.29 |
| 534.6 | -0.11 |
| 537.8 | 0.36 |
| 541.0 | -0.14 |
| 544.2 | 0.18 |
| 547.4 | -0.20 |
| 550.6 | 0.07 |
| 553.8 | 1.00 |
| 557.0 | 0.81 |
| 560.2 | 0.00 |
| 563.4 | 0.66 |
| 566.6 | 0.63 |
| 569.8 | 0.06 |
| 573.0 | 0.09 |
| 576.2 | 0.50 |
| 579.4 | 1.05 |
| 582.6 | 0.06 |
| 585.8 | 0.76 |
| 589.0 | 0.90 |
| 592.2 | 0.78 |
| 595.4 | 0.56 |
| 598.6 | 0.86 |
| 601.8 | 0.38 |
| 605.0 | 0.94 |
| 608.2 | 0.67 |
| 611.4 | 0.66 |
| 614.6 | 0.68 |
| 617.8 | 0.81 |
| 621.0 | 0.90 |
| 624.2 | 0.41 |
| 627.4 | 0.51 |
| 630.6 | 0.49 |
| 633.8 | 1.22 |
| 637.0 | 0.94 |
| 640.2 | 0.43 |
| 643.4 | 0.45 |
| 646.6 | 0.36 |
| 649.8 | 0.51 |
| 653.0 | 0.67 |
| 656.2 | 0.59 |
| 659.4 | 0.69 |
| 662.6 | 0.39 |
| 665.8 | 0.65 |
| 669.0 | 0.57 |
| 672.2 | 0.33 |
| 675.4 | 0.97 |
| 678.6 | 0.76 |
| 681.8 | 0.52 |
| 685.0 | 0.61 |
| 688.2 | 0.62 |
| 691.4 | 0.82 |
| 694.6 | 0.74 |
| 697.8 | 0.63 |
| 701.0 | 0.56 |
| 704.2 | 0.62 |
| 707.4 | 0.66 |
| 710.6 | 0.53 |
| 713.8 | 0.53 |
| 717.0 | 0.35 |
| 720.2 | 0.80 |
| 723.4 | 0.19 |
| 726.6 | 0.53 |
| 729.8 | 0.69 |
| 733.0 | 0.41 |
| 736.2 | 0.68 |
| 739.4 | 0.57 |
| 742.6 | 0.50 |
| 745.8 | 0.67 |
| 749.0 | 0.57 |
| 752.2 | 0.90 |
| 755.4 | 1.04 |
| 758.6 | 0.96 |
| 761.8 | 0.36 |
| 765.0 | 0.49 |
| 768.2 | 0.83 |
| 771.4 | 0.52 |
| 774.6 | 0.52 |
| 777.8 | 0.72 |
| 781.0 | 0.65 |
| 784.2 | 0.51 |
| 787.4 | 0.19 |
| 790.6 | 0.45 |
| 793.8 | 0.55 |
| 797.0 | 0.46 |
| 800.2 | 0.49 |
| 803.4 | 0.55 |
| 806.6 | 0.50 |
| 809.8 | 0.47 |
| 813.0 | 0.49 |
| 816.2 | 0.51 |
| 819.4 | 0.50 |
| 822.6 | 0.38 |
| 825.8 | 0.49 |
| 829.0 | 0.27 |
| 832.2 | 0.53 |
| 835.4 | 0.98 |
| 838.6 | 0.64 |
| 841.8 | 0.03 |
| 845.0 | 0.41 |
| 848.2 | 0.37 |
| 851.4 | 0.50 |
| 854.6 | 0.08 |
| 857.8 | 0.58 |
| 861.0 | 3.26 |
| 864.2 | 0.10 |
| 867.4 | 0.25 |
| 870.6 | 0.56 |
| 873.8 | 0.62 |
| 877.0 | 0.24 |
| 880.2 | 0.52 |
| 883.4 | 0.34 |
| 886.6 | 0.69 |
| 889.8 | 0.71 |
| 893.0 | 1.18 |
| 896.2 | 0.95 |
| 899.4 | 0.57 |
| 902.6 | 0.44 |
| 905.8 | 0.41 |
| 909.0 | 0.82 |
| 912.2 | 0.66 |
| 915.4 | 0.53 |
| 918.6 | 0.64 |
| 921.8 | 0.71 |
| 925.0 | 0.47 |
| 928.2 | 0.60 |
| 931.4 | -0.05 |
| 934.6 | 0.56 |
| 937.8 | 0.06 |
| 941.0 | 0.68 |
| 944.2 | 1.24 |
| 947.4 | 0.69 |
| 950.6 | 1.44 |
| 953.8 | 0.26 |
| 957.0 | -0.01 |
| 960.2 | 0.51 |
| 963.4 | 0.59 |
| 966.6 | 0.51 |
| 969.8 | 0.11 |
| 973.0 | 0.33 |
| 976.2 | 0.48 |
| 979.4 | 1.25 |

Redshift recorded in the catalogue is 1.31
